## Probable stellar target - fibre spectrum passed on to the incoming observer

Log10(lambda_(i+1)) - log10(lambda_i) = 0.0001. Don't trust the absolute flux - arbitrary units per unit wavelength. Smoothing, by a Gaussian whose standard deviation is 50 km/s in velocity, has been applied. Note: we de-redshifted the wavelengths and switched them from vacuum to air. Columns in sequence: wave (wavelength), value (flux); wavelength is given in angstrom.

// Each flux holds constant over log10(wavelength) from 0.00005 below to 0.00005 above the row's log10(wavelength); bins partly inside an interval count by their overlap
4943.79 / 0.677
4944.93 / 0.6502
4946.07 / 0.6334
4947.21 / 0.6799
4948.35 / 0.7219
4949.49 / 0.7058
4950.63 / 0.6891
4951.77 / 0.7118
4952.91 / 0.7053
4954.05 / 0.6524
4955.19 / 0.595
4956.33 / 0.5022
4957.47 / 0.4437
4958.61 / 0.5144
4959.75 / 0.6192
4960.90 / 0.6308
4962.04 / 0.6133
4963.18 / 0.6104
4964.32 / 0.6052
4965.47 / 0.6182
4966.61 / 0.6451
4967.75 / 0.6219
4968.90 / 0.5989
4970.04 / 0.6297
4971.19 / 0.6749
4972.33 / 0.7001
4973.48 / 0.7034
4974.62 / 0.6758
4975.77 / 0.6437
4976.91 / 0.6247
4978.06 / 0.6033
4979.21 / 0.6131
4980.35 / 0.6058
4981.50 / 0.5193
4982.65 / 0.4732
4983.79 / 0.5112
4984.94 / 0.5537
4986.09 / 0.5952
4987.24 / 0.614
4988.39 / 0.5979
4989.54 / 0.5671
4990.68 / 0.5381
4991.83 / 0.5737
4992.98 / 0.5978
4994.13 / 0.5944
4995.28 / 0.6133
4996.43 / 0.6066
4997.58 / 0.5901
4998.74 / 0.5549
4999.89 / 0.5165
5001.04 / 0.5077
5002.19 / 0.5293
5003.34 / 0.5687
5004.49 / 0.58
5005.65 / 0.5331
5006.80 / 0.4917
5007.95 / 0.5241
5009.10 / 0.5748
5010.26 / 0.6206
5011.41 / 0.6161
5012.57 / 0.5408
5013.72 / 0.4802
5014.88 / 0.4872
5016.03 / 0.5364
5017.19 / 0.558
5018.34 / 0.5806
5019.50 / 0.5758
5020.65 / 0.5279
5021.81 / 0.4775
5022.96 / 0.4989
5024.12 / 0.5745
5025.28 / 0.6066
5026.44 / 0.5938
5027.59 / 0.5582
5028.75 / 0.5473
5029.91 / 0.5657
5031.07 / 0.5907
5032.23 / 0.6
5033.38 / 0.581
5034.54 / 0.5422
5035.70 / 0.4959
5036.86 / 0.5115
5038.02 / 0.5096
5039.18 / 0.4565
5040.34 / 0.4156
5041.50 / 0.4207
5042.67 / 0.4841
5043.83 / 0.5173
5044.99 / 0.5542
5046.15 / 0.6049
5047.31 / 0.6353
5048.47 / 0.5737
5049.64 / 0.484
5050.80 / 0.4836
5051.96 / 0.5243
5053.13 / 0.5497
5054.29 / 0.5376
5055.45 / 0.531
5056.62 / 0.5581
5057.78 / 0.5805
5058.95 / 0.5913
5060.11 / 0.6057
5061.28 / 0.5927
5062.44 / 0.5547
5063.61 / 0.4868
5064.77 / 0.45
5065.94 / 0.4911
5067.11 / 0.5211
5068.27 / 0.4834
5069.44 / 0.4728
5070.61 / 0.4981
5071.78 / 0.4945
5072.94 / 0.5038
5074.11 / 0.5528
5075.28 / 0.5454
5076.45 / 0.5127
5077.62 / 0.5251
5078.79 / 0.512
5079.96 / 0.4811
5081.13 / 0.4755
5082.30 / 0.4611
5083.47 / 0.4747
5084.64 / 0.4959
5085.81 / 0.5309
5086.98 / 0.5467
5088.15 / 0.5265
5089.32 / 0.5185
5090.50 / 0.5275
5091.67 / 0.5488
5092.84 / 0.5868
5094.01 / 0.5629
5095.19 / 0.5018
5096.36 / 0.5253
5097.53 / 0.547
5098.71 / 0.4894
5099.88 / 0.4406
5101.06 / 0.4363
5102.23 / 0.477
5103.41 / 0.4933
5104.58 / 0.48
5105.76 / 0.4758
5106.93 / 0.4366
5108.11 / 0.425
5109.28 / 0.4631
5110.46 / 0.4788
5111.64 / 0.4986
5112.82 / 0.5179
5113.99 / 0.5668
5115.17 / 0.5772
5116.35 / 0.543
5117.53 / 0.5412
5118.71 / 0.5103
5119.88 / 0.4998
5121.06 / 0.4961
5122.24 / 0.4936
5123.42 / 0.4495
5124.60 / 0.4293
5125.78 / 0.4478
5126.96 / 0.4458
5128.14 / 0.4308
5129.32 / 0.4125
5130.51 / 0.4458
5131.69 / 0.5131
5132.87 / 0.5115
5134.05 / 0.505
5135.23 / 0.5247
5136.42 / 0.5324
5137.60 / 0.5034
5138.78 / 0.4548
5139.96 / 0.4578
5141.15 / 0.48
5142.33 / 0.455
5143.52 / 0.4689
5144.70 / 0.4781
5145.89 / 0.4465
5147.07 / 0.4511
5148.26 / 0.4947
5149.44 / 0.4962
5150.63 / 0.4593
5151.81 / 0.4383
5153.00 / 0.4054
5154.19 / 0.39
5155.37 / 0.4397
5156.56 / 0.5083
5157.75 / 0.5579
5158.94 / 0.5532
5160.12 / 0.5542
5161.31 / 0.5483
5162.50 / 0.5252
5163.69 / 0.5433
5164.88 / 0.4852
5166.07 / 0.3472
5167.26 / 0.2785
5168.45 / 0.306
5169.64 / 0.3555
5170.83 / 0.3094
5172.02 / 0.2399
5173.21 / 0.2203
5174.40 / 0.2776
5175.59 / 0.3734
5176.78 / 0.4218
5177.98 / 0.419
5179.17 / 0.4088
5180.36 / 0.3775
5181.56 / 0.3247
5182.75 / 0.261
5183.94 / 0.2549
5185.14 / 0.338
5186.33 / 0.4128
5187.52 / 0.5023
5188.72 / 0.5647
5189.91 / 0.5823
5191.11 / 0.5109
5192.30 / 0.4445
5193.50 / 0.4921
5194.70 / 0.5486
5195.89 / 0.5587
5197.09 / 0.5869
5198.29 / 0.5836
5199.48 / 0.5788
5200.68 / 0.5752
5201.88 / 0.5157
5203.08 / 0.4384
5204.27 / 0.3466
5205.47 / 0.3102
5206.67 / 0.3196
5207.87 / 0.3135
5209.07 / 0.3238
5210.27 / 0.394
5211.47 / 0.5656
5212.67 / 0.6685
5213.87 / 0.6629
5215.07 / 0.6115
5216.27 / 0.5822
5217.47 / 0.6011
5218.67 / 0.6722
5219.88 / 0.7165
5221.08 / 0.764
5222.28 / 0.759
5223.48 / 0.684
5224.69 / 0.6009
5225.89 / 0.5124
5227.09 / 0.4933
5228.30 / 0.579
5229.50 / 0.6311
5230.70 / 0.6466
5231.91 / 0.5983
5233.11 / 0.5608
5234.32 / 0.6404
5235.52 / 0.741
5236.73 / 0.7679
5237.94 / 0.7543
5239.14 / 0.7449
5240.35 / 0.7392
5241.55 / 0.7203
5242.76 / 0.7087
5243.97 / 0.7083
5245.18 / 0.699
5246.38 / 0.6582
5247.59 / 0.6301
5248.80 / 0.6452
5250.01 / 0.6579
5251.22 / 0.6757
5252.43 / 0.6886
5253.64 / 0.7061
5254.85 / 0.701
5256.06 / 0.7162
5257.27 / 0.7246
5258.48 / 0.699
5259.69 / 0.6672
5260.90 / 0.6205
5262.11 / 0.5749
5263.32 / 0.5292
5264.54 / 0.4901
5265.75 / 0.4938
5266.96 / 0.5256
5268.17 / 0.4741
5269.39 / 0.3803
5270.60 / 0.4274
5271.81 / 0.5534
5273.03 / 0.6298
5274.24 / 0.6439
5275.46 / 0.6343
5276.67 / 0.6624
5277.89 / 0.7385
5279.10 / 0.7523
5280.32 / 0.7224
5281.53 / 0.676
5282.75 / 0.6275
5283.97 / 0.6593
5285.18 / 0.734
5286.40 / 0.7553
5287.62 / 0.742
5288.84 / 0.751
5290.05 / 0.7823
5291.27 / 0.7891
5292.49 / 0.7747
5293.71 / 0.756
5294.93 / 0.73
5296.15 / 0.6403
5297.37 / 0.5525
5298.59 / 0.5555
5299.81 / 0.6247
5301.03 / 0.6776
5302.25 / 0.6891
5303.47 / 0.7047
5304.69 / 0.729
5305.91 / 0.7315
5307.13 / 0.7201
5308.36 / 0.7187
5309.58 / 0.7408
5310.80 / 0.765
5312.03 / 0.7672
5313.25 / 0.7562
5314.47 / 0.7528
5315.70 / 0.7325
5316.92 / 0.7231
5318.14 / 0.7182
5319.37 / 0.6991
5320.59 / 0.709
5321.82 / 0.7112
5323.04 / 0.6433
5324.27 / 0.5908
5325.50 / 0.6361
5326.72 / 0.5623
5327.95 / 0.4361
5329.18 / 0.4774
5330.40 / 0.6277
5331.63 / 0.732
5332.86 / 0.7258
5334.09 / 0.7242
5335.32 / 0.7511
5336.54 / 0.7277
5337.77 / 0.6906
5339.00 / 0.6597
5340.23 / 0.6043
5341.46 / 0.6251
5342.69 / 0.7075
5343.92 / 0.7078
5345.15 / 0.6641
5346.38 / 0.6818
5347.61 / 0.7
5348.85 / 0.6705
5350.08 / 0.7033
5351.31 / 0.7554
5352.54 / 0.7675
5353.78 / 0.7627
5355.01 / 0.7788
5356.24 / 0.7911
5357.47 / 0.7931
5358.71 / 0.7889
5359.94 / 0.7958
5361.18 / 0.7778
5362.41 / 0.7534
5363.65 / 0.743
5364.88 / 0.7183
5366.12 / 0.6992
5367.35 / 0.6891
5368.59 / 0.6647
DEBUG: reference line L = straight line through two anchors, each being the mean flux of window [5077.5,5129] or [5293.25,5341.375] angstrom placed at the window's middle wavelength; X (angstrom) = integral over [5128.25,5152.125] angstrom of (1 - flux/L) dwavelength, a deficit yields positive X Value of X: 2.4 angstrom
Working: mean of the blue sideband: 0.497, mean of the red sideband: 0.678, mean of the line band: 0.476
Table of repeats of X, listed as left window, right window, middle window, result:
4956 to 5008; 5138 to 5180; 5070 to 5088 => -0.3 angstrom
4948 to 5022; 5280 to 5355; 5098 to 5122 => 5.2 angstrom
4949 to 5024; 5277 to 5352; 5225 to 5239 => 0.7 angstrom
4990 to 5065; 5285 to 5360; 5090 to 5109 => 2.8 angstrom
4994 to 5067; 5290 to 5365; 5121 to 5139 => 3.7 angstrom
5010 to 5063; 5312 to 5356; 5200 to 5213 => 4.1 angstrom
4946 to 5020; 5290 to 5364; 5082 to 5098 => 2.5 angstrom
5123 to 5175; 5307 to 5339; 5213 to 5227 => -2.7 angstrom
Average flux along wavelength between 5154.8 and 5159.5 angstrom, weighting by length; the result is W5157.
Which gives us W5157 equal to 0.514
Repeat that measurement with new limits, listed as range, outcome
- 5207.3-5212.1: 0.401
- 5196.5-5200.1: 0.583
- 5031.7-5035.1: 0.576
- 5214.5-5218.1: 0.599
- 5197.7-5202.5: 0.563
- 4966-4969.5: 0.623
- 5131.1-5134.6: 0.511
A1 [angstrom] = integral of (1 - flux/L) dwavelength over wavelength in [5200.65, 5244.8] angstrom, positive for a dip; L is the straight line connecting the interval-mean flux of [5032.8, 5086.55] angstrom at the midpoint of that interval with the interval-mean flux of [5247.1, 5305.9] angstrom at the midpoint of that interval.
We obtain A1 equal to 1.87 angstrom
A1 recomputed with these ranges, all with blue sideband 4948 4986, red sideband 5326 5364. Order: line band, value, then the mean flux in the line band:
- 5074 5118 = 9.3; 0.507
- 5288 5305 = -0.2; 0.697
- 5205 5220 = 3.5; 0.514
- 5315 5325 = 0.0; 0.69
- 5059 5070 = 2.0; 0.521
